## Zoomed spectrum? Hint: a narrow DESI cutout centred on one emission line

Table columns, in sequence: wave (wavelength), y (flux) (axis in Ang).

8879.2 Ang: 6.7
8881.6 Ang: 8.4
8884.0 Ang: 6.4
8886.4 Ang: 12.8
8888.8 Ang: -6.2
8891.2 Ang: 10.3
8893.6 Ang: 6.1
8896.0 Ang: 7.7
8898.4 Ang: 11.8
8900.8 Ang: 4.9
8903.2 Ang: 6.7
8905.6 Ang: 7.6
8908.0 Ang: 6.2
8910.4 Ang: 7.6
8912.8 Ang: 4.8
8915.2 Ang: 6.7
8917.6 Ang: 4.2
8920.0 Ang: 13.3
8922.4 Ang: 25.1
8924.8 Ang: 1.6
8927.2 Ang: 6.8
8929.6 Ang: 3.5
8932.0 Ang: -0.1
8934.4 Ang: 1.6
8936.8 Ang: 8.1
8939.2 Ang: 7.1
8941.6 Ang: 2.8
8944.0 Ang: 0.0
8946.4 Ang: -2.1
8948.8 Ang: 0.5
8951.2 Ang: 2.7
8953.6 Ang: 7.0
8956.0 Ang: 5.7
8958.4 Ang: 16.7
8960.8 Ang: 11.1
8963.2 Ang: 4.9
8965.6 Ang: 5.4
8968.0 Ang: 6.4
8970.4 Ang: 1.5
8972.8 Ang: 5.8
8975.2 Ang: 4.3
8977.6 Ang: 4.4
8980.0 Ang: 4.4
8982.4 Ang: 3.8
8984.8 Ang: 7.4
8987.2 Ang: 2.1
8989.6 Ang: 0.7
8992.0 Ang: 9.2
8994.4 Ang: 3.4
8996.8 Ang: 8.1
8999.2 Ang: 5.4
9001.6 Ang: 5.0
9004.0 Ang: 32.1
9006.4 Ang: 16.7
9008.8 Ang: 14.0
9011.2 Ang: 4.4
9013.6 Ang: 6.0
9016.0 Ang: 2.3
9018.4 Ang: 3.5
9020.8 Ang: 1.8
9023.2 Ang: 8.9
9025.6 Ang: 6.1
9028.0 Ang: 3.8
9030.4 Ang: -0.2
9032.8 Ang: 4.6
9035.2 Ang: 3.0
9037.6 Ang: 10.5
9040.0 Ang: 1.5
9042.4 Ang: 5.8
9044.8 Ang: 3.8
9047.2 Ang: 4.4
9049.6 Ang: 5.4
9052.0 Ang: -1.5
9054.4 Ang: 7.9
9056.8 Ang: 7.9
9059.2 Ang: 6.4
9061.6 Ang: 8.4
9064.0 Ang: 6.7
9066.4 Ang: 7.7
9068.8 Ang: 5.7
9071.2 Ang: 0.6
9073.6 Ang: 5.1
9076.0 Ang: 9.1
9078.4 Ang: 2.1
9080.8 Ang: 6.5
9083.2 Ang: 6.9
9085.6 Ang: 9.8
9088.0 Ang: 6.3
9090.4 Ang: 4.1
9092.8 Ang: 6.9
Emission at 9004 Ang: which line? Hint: H-gamma 4340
